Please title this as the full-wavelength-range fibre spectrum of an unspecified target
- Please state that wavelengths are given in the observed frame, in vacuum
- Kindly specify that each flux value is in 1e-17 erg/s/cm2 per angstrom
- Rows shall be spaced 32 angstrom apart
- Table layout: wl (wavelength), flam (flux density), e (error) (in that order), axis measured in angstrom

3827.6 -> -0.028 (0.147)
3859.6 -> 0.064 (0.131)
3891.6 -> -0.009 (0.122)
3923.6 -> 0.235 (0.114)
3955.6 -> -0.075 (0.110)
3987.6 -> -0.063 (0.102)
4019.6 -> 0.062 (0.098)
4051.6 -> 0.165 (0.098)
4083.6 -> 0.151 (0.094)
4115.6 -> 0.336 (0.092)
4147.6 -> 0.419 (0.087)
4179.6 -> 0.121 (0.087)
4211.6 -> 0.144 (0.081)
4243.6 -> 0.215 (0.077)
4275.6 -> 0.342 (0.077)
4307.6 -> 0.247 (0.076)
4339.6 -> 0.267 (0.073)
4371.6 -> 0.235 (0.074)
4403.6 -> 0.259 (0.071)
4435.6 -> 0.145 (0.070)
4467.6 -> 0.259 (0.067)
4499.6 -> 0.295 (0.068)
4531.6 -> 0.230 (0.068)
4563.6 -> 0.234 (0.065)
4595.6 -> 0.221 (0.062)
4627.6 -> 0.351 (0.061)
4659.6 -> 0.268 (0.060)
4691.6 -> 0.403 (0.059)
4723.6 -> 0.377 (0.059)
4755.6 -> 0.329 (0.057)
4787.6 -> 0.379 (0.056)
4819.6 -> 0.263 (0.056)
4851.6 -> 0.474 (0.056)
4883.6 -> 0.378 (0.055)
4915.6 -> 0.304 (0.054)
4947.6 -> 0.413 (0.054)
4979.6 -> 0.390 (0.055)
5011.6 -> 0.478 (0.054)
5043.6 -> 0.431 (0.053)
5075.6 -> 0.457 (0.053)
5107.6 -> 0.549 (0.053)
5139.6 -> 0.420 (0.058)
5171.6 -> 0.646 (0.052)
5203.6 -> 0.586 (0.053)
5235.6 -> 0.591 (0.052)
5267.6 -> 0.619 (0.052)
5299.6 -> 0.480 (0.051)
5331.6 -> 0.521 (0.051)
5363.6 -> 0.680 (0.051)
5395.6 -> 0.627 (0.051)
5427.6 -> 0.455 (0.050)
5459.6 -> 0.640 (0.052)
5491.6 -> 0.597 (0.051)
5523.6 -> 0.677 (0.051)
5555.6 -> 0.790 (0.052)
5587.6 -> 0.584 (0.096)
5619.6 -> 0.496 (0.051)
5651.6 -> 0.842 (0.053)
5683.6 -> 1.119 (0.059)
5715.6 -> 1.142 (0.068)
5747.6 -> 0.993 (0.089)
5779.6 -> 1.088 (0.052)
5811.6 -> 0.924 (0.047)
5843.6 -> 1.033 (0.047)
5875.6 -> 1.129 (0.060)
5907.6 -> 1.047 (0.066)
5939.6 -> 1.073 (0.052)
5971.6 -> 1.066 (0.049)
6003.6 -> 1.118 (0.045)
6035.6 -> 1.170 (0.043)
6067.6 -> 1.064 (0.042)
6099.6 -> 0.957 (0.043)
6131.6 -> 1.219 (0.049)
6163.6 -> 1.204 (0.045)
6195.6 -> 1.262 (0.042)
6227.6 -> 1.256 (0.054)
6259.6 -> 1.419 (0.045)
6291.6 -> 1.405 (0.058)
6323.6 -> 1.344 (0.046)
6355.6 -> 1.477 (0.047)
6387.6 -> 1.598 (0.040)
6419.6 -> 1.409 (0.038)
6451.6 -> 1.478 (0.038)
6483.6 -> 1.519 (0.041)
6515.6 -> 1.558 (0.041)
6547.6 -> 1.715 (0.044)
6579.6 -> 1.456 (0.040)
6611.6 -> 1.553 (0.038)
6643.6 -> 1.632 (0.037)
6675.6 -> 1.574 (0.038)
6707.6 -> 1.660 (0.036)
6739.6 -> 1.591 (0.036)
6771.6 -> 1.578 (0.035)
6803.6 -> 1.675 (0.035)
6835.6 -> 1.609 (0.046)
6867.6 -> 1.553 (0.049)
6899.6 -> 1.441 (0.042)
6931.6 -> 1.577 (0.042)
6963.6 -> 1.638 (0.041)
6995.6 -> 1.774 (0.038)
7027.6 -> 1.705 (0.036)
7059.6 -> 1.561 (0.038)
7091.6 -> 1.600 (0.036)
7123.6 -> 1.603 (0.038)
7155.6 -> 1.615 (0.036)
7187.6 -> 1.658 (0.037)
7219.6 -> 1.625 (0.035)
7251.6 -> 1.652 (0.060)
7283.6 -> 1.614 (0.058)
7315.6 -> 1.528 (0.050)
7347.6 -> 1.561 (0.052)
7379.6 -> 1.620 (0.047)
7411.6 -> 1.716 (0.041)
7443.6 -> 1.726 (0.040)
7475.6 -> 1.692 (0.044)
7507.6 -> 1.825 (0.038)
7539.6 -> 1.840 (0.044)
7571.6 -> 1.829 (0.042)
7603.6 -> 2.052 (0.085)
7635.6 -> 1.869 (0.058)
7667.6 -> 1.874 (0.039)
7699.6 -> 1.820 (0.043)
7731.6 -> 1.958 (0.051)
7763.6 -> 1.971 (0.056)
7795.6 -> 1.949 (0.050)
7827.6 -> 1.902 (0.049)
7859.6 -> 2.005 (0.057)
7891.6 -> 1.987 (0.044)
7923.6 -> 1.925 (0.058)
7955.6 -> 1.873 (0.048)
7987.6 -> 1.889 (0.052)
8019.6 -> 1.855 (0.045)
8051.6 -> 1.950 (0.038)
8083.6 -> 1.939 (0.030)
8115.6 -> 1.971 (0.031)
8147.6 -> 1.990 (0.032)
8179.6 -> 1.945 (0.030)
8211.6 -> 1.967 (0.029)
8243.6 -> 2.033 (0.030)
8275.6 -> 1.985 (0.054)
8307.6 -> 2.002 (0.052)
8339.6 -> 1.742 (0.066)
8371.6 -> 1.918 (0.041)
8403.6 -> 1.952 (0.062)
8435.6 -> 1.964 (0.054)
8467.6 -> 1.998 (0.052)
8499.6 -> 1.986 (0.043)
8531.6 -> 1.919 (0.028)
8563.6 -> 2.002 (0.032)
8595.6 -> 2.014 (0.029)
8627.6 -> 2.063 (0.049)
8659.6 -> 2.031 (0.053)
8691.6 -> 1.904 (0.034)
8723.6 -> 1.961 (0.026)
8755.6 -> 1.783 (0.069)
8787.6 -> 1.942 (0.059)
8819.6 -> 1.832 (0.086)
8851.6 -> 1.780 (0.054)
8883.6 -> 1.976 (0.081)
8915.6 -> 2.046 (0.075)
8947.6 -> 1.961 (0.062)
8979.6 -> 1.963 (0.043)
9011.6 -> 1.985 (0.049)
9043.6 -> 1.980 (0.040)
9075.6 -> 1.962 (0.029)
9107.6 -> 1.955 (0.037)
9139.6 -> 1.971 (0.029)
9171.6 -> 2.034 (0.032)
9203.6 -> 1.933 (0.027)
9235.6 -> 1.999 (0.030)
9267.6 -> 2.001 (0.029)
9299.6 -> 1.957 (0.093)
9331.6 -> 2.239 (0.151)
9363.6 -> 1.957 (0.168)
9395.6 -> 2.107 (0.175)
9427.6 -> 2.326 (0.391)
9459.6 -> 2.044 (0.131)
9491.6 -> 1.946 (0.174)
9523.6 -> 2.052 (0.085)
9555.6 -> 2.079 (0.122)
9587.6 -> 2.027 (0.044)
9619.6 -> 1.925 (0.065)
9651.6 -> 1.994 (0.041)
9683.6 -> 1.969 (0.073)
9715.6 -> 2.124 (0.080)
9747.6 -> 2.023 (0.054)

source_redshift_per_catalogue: 0.416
